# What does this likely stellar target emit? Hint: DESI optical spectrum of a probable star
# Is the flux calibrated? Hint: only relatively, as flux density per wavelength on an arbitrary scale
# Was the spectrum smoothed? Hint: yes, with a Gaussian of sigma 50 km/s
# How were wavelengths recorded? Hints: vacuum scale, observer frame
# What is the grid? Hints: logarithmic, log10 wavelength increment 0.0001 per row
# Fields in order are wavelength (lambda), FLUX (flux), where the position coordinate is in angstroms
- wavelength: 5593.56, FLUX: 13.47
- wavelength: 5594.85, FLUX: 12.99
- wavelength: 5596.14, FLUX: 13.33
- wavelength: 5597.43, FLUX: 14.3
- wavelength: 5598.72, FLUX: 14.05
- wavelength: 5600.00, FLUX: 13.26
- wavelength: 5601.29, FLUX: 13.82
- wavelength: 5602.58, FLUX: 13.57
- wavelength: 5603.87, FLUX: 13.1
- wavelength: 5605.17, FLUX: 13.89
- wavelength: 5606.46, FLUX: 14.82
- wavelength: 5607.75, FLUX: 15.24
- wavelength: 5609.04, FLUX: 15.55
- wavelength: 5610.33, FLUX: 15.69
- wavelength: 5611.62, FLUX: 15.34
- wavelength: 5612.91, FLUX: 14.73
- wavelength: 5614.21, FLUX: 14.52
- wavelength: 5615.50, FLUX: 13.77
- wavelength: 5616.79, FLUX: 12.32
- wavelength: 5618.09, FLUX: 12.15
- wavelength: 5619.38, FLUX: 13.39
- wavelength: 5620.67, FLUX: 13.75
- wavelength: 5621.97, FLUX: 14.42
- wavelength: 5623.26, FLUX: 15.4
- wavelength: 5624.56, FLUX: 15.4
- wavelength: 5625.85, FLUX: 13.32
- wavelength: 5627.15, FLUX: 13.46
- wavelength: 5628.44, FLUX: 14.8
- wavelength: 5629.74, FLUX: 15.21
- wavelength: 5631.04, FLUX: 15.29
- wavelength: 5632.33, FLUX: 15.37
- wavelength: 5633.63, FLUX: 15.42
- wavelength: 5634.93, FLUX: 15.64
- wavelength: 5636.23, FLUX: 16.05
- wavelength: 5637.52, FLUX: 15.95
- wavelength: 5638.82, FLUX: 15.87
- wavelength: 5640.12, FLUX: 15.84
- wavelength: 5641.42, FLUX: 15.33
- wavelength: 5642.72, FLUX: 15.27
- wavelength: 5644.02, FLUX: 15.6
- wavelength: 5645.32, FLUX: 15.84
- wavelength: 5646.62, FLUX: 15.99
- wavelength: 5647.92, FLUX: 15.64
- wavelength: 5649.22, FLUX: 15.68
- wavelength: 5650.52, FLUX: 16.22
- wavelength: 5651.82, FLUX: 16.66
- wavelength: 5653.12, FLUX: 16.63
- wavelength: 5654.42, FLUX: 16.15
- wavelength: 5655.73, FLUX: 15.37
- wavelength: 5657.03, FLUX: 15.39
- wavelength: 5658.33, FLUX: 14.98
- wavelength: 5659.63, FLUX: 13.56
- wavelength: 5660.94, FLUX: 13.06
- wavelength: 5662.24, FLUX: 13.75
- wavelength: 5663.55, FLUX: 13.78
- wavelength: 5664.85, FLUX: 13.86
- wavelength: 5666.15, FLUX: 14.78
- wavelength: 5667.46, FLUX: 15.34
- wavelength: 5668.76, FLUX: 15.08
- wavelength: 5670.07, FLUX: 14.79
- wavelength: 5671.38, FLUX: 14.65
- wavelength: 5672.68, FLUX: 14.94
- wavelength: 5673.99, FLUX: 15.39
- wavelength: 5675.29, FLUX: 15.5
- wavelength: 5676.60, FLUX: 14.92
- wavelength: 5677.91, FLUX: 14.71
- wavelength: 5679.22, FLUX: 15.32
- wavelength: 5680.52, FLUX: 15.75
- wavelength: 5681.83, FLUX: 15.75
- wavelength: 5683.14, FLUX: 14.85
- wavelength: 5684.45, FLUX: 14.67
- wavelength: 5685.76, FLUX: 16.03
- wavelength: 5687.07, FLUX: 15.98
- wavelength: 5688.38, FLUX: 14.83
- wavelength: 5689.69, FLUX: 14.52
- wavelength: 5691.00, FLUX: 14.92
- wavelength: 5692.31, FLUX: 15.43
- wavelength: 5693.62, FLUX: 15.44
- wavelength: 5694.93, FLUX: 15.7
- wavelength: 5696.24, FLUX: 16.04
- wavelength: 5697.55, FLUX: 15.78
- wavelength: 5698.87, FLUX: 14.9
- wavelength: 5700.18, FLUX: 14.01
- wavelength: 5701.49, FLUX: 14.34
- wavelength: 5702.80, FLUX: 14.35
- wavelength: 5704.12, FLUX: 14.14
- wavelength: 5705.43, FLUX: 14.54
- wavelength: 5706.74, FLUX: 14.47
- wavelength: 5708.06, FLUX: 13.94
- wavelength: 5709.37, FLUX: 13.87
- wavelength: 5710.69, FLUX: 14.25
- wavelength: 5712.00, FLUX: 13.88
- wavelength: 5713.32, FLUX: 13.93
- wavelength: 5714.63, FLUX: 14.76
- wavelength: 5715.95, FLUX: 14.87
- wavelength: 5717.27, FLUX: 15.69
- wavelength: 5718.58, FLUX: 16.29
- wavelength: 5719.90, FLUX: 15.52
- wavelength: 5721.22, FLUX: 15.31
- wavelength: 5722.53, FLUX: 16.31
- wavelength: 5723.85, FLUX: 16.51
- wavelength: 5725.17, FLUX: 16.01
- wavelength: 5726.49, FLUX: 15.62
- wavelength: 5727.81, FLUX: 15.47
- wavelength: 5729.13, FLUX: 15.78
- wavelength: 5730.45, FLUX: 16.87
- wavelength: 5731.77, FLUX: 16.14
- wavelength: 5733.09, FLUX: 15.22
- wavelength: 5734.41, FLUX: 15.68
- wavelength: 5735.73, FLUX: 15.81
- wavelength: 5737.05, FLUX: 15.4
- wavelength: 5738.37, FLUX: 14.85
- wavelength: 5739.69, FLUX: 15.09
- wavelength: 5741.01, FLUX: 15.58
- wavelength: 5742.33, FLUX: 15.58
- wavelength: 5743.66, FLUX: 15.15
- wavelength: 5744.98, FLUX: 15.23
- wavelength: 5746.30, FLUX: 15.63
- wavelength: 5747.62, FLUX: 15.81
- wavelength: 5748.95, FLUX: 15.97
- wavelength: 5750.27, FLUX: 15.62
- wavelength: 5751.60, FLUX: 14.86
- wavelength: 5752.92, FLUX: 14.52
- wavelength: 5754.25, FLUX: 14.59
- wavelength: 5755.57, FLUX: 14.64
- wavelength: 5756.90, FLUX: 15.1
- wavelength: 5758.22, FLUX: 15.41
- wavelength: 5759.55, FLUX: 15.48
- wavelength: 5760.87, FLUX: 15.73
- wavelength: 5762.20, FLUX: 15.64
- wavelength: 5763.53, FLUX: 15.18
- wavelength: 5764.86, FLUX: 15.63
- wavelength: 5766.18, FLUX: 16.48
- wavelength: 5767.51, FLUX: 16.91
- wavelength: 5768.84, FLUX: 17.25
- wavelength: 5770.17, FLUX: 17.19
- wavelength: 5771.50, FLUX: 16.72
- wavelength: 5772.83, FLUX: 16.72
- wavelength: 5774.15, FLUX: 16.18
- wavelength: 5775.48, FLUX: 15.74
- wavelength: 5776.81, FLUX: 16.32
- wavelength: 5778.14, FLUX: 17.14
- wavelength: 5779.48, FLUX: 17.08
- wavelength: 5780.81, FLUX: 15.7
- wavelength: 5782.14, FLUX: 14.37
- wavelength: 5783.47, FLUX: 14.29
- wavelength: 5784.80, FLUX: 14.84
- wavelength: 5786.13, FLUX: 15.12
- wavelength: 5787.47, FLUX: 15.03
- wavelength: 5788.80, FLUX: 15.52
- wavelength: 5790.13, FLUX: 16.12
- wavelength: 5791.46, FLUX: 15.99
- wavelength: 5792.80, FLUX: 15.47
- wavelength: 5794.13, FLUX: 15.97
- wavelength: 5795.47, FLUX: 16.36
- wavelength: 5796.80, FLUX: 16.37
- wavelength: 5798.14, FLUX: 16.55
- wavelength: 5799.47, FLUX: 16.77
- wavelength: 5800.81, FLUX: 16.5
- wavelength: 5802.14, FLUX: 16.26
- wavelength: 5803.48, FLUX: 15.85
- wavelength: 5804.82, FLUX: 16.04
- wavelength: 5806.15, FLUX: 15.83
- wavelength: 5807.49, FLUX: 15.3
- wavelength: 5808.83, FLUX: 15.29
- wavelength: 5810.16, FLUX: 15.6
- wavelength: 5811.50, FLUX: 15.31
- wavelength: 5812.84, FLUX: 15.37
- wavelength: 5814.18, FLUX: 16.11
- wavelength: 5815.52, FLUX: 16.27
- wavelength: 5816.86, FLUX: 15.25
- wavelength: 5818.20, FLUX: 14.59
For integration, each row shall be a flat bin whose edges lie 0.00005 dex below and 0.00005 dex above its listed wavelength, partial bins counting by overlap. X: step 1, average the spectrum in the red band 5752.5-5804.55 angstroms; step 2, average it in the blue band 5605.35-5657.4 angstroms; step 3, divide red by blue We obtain 1.05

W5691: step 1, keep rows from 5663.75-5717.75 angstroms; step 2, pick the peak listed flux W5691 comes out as 16.04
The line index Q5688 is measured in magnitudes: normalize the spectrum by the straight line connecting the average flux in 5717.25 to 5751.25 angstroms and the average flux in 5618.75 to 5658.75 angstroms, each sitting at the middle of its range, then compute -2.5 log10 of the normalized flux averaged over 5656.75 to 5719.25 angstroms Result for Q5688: 0.05 mag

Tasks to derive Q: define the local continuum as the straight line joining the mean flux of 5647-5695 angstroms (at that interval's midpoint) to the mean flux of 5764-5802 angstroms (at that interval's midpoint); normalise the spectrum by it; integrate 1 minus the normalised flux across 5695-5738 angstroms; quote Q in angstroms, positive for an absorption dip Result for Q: 0.9 angstroms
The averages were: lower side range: 15.1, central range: 15.2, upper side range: 16.1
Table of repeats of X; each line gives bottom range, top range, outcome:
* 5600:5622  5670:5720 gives 1.06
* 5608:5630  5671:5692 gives 1.06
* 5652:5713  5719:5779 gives 1.06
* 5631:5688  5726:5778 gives 1.03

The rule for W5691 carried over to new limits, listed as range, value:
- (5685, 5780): 17.25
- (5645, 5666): 16.66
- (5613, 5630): 15.4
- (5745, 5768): 16.91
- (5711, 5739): 16.87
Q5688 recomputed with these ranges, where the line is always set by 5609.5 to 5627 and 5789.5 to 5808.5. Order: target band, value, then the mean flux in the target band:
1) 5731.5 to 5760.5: 0.013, 15.3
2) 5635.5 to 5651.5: -0.098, 15.8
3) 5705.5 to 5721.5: 0.034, 14.7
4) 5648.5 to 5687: -0.030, 15.1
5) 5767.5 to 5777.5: -0.055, 16.6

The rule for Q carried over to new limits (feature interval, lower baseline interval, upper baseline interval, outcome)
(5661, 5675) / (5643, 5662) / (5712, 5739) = 0.8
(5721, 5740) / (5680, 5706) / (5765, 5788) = -0.3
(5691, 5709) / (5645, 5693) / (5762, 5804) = 0.6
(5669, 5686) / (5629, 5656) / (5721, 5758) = 0.6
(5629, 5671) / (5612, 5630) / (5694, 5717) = -3.1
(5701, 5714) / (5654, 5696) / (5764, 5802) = 1.0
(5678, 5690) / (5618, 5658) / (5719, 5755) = 0.1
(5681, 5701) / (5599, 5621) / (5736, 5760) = -0.7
